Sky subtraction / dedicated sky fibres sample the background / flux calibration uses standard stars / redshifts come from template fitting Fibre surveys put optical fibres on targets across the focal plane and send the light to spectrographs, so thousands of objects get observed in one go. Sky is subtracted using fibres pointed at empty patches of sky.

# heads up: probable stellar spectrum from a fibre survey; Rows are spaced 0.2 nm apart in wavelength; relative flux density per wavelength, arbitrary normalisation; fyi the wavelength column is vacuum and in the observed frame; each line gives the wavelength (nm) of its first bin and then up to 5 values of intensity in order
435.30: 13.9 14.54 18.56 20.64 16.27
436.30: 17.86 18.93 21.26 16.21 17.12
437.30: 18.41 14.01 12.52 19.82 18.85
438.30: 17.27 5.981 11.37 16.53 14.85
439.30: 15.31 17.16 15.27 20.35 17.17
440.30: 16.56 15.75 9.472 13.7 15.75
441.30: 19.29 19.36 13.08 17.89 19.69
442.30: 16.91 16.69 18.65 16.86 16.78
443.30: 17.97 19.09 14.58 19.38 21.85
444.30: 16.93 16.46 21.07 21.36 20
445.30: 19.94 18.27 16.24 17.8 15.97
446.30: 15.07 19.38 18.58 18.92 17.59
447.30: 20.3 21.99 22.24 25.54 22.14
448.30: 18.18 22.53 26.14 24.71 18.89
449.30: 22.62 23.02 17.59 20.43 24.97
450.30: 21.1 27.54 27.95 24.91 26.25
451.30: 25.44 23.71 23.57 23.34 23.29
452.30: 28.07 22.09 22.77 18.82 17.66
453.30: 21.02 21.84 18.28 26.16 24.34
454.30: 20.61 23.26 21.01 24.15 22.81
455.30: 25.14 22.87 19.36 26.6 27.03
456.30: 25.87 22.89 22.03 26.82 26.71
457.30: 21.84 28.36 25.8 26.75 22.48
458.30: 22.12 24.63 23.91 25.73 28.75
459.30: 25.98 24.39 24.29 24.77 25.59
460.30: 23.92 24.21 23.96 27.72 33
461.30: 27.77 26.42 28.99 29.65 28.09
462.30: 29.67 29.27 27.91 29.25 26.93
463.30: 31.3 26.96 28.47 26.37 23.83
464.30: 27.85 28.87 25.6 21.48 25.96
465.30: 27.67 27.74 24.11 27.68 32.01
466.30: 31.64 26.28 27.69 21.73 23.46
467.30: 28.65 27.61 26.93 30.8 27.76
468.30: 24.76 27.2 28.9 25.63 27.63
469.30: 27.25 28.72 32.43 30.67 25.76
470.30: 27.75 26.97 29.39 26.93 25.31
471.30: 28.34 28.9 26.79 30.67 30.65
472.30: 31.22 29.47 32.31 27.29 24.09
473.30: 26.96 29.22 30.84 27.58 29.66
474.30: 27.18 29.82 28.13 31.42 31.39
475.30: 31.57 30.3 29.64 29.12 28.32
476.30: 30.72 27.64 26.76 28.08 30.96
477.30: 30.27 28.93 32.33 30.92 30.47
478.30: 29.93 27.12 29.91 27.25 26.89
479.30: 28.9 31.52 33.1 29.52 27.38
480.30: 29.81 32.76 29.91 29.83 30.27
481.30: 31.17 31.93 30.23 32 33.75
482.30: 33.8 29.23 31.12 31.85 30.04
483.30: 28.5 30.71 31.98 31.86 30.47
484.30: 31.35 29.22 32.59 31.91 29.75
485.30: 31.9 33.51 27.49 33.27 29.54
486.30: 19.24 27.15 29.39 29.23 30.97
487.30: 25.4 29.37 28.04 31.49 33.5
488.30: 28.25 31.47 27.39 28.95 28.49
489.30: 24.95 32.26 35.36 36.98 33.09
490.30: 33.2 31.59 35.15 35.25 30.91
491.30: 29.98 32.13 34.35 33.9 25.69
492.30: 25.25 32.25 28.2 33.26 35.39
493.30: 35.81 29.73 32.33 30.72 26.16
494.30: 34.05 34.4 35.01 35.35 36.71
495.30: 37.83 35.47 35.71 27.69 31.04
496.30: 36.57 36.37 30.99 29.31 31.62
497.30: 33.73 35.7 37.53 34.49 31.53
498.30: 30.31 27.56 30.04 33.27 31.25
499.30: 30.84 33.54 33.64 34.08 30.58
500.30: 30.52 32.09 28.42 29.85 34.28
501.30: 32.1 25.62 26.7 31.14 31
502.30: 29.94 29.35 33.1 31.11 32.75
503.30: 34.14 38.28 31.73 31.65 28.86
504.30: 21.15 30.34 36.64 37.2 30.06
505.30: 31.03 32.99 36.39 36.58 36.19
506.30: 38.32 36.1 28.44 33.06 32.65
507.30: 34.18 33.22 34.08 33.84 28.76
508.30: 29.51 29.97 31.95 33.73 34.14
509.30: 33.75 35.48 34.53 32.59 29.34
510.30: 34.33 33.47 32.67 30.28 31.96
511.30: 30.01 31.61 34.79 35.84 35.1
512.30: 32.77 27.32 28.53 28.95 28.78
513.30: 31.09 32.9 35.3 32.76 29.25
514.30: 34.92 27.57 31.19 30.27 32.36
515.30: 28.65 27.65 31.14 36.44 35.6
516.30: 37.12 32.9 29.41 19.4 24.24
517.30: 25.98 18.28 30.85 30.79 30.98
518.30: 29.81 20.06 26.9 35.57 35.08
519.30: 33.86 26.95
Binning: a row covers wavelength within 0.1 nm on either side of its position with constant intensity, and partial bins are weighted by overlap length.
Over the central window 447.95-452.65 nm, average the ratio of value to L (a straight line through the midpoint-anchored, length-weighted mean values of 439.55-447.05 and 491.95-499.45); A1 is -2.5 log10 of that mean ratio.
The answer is -0.20 mag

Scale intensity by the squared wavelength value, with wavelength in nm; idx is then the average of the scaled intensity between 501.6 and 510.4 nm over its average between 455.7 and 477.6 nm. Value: 1.4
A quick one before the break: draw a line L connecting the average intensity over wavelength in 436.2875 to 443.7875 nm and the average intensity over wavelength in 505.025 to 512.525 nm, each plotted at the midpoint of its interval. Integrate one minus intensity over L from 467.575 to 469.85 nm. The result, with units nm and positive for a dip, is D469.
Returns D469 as -0.46 nm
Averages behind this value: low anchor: 16.4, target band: 28.1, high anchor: 33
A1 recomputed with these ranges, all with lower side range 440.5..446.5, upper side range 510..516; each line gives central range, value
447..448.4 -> -0.16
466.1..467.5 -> -0.21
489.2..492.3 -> -0.19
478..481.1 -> -0.19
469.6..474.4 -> -0.23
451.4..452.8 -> -0.23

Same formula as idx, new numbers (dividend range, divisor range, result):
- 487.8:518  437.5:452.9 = 2.10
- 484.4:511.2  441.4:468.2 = 1.62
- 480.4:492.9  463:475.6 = 1.18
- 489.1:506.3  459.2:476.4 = 1.31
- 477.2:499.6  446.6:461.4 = 1.53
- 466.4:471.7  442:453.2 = 1.45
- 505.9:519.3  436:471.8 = 1.74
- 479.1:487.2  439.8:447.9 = 2.00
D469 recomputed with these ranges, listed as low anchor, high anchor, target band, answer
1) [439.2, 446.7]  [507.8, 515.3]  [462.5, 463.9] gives -0.433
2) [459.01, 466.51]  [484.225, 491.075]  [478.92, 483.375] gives -0.139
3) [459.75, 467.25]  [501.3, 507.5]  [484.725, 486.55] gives 0.023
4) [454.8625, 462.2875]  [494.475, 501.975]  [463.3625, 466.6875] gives -0.058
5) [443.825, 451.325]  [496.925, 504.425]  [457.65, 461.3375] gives -0.345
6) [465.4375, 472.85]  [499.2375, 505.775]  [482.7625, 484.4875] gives -0.071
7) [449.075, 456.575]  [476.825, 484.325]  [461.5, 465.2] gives -0.239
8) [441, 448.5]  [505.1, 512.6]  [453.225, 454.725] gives -0.104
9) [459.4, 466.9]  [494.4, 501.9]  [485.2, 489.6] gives 0.240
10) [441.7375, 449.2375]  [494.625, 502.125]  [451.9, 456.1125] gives -0.258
